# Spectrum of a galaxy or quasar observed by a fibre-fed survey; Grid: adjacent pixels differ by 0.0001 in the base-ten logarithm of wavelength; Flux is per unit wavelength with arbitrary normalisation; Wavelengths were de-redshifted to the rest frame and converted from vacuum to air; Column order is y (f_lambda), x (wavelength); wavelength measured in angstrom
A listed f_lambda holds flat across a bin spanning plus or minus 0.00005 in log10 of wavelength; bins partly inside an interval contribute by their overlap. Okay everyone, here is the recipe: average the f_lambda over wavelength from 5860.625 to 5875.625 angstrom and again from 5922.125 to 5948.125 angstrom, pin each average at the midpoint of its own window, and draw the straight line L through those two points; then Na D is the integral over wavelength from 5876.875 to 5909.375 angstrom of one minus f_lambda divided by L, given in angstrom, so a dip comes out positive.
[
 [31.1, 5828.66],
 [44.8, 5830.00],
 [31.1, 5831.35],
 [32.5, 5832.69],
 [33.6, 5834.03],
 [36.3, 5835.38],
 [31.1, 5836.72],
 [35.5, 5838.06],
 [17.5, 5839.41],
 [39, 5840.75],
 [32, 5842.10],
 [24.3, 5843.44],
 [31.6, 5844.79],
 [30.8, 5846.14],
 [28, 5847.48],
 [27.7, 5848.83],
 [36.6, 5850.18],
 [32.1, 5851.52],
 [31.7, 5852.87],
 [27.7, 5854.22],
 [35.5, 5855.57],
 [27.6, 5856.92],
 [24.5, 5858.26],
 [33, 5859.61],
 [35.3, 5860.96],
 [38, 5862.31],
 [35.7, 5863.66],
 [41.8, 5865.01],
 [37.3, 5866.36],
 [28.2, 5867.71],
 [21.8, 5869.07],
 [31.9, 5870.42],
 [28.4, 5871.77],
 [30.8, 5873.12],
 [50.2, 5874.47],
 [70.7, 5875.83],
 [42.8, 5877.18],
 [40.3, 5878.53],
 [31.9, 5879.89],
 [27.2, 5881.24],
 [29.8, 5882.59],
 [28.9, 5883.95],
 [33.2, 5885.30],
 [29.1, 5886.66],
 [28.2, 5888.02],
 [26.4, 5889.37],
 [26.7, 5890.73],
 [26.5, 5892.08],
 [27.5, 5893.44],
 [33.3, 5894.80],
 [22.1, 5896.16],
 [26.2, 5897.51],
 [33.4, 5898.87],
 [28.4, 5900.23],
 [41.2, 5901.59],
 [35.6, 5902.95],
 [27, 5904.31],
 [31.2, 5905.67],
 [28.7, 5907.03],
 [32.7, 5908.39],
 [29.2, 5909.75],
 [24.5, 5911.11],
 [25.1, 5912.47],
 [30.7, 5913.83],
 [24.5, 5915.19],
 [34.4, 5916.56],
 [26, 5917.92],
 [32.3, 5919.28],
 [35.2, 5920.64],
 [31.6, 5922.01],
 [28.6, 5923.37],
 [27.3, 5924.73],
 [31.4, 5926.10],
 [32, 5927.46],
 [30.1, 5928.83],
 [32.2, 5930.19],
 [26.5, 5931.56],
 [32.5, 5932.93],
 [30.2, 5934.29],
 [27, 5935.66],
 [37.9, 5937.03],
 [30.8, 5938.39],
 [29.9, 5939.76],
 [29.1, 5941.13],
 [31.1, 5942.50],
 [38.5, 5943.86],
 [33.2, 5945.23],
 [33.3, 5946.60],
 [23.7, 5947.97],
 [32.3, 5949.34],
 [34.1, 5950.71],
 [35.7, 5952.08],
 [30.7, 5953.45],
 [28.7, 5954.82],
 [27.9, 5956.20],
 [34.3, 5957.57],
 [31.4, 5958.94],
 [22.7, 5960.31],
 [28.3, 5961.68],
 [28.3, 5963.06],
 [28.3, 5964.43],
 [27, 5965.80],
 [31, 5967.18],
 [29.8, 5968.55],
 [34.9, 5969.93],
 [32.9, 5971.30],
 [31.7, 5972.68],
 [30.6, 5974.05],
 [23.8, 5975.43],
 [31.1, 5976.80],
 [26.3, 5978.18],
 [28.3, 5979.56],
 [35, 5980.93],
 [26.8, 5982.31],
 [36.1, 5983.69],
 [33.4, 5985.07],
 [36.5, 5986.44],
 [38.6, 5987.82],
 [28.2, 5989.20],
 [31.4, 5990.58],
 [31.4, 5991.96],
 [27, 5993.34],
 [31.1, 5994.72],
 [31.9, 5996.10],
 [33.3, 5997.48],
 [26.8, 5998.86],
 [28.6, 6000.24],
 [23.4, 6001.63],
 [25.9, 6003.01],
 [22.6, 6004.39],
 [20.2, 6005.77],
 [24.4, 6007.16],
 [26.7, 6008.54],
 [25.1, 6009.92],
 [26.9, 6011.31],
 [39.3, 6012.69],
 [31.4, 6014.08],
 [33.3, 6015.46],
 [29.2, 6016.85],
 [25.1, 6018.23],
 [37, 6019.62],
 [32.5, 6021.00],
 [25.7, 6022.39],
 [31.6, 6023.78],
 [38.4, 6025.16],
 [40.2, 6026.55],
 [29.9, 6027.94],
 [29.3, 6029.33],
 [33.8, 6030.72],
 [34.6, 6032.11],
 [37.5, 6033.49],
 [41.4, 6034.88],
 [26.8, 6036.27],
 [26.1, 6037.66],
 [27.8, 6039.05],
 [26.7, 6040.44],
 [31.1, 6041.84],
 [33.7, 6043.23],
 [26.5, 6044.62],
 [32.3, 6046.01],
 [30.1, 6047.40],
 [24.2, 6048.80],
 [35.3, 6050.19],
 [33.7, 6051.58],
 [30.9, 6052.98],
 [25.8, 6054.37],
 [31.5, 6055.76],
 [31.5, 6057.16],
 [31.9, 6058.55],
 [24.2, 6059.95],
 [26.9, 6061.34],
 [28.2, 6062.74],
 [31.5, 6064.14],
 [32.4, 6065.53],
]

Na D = 3.1 angstrom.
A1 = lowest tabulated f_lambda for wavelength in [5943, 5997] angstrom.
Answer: 22.7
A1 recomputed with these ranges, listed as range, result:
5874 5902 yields 22.1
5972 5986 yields 23.8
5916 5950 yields 23.7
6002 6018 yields 20.2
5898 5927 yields 24.5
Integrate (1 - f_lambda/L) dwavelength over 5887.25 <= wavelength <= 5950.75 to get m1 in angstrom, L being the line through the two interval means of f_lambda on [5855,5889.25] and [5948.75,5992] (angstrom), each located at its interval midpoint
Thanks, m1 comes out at 4.8 angstrom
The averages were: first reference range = 34.4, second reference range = 30.8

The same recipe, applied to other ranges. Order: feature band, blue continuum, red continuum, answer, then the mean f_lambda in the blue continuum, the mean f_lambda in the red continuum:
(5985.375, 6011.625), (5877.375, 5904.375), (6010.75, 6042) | 2.6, 30.4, 32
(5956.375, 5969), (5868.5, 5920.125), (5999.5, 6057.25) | 0.8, 31.6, 30.2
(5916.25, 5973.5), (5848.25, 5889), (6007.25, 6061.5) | 3.0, 33.9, 30.9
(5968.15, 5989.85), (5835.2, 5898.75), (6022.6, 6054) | 0.2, 32.2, 31.7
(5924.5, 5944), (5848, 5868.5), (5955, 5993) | 0.2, 32.7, 30.5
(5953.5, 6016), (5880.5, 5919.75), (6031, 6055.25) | 1.3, 29.3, 30.9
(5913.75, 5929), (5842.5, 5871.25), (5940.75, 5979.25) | 0.2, 31.5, 30.4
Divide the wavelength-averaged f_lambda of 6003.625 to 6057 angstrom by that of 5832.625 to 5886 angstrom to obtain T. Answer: 0.91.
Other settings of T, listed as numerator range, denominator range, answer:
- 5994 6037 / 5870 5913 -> 0.95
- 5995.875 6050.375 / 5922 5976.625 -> 0.99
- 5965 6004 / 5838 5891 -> 0.93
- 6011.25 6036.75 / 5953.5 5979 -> 1.12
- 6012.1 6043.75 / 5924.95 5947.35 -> 1.02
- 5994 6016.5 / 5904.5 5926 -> 0.96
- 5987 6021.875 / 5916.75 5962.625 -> 0.95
